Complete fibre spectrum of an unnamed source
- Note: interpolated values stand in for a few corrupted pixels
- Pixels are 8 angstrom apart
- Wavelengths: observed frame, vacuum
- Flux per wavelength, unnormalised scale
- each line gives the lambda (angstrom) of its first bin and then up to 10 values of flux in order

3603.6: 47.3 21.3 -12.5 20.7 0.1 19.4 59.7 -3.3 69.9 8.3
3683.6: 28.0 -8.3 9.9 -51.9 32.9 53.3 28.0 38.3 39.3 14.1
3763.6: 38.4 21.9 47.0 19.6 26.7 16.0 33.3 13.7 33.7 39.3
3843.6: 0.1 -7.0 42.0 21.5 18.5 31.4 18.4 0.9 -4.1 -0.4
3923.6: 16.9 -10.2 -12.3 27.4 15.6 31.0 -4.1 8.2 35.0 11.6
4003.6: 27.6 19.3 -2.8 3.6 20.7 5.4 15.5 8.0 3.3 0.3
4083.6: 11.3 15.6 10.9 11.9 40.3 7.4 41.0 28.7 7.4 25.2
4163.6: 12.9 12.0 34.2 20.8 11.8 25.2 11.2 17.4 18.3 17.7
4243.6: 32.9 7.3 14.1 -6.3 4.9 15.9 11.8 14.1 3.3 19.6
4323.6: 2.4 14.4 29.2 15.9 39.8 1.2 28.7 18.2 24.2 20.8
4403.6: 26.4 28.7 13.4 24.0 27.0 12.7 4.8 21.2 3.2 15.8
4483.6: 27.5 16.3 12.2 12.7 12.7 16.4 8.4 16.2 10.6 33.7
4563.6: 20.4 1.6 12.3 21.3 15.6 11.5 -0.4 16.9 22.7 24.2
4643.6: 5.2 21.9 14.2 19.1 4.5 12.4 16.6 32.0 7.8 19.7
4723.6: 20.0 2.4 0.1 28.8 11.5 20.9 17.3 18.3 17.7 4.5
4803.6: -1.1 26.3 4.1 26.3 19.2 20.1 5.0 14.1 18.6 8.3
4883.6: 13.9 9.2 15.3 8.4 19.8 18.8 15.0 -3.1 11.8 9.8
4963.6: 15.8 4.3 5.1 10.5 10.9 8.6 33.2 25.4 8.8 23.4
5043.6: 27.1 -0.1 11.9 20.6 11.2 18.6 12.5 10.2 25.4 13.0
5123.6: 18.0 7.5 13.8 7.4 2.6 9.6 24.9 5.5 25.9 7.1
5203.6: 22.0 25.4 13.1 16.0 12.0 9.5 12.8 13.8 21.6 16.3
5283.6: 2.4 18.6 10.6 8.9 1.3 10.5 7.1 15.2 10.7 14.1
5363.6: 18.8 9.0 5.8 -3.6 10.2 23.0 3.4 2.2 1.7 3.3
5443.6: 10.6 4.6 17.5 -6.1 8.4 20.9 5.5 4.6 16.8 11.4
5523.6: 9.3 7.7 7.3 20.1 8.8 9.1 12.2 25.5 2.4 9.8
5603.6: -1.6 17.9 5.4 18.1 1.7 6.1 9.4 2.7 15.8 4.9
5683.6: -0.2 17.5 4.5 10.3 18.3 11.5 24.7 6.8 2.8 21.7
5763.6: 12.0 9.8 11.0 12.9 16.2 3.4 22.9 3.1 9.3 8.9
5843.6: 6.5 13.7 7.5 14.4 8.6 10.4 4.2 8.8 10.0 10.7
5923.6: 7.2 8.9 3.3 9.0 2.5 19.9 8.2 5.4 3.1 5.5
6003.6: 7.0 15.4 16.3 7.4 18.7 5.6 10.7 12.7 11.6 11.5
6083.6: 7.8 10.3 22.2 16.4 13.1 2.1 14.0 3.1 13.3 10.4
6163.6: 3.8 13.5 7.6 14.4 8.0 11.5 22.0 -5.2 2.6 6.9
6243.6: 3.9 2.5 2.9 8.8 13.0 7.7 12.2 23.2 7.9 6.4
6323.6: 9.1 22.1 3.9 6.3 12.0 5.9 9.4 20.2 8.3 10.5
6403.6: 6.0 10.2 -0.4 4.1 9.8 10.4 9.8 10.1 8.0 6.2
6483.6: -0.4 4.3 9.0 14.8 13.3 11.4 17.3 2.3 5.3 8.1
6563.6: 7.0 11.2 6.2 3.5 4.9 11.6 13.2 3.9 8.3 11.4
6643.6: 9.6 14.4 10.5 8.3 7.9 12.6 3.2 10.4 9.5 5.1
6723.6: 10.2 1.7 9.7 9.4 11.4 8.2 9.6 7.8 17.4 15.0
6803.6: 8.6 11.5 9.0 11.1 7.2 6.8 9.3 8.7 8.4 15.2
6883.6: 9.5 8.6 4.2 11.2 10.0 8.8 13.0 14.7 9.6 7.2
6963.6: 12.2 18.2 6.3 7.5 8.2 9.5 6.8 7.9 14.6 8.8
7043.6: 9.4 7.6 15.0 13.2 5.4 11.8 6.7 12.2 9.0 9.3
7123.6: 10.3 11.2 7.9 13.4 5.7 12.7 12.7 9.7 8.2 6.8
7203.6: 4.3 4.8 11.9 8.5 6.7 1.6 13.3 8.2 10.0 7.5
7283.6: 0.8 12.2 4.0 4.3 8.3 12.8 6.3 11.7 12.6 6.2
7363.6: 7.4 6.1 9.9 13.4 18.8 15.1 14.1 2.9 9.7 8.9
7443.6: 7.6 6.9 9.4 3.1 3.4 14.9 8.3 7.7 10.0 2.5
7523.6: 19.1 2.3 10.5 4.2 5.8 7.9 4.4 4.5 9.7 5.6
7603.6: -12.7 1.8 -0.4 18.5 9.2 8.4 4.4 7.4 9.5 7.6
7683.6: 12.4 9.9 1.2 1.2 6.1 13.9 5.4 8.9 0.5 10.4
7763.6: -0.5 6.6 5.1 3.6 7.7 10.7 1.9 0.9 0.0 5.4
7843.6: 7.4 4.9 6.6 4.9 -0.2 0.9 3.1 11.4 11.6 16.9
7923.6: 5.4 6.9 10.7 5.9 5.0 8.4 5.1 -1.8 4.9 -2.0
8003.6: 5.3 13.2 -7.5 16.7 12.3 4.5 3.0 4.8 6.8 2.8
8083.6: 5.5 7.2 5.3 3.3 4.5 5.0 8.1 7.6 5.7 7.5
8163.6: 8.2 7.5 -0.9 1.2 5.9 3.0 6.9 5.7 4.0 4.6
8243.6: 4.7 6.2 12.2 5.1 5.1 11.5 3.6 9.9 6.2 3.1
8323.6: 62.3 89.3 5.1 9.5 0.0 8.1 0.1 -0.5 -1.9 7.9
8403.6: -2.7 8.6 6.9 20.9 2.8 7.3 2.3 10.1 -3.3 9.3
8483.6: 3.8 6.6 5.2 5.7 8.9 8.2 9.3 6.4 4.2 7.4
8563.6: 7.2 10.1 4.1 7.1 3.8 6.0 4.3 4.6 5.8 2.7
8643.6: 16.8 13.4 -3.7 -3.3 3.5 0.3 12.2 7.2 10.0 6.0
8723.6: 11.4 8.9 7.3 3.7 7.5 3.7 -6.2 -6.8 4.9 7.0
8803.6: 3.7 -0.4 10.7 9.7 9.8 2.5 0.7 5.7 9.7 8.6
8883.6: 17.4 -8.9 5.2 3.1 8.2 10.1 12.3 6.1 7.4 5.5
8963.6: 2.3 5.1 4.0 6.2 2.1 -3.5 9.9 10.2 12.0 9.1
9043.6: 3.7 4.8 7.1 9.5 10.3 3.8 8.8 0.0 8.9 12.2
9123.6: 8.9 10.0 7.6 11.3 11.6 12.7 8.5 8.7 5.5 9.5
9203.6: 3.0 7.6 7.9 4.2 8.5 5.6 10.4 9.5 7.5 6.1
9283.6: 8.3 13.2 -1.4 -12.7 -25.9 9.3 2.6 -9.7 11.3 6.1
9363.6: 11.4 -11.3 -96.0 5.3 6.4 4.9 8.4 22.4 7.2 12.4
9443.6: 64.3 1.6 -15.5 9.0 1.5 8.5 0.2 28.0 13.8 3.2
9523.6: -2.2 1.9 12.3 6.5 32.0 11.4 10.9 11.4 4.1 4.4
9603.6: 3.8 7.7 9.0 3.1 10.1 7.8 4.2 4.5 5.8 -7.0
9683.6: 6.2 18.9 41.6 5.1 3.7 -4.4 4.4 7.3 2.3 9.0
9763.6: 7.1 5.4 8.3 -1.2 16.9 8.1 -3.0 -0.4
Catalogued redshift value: 1.234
